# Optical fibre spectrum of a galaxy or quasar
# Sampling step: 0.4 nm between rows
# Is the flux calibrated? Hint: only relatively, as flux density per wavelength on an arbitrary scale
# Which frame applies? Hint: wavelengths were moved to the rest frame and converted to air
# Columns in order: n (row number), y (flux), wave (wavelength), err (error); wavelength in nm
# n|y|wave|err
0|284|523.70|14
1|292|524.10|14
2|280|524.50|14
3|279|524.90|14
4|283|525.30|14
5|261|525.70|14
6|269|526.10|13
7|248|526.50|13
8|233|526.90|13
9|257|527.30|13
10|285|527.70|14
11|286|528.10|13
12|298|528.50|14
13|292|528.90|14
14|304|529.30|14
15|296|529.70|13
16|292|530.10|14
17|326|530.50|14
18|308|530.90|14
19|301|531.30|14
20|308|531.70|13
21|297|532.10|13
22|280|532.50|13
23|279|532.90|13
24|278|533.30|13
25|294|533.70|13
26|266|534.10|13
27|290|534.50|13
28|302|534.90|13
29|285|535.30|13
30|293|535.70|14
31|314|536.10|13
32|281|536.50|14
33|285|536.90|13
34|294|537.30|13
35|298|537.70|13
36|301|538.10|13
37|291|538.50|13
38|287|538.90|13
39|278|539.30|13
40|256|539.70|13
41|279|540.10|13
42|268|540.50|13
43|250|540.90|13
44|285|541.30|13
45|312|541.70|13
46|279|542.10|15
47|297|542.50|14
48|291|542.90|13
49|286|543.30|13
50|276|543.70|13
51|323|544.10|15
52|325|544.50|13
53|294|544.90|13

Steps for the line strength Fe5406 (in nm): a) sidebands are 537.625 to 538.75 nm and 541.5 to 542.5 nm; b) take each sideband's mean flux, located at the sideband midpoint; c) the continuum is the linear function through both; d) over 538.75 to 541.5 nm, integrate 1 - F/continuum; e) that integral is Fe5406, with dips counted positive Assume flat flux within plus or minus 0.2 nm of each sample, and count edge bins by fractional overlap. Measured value 0.23 nm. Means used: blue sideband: 296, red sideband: 296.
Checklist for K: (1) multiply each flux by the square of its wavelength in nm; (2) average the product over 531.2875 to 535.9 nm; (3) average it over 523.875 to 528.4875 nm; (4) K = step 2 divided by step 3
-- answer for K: 1.1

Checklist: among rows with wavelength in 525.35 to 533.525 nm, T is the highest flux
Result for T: 326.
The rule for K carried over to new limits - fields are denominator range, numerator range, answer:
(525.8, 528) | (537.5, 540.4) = 1.14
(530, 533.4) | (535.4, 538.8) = 1.01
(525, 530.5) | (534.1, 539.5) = 1.08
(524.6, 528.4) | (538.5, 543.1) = 1.11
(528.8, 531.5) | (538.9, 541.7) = 0.94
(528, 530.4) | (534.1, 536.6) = 1.01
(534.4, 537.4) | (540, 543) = 0.98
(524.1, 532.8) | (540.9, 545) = 1.09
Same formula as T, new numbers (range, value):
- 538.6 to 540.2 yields 287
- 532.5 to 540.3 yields 314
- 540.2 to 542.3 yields 312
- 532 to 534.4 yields 297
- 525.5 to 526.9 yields 269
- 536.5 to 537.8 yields 298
